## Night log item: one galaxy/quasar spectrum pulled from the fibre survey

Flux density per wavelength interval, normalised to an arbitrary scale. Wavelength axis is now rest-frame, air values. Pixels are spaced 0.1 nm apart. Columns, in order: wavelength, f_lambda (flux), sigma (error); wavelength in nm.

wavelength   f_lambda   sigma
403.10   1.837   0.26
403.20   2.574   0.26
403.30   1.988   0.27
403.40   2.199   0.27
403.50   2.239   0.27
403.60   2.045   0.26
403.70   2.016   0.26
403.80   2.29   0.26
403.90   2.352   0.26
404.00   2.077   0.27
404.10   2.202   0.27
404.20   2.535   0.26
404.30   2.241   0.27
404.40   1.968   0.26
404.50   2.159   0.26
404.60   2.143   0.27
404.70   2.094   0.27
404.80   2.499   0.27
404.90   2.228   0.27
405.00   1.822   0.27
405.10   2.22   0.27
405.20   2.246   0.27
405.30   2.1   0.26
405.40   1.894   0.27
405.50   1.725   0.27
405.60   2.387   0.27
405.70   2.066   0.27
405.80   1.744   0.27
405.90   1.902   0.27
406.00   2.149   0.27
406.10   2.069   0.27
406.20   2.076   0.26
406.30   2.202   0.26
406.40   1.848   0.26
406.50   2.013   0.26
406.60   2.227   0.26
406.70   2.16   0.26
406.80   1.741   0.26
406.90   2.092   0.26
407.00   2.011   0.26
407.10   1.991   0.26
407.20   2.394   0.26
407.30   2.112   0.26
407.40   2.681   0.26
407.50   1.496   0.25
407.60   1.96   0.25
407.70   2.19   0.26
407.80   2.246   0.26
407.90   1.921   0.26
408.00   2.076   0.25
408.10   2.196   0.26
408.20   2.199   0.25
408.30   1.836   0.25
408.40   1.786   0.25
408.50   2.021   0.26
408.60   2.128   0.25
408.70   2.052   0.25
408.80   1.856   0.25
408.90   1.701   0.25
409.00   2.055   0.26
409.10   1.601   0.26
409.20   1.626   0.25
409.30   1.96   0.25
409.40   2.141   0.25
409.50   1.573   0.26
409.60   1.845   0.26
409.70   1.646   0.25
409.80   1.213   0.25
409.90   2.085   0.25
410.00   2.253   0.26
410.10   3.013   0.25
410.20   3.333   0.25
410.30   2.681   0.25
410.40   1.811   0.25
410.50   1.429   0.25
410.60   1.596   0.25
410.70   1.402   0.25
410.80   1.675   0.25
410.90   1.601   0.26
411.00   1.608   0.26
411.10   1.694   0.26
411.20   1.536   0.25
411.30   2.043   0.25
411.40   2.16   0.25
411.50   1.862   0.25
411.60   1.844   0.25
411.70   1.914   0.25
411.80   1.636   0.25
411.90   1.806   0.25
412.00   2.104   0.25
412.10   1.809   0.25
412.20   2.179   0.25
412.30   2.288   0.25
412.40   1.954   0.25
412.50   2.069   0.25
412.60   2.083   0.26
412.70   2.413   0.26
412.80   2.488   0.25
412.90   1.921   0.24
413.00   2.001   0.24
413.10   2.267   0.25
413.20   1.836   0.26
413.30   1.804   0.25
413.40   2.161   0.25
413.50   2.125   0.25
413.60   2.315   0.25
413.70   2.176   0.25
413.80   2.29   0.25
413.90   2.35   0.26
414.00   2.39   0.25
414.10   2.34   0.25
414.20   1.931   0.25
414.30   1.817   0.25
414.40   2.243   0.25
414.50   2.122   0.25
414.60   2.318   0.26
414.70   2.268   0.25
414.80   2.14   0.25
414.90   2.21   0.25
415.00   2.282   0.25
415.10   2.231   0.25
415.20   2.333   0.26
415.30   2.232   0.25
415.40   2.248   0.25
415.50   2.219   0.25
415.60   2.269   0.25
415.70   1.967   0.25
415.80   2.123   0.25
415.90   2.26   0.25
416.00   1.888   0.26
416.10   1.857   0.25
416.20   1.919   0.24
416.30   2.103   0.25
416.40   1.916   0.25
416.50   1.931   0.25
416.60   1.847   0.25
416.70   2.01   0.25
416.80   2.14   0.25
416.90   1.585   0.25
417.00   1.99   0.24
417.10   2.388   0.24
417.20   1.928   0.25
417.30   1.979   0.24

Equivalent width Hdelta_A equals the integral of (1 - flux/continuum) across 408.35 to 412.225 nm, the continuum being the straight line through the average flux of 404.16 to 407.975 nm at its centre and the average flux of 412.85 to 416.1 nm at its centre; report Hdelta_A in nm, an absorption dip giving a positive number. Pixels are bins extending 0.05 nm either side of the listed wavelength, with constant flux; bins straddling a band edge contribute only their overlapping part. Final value 0.40 nm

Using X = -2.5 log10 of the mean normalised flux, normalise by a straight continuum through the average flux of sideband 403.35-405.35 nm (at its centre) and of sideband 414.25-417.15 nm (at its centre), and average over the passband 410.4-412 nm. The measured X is 0.224 mag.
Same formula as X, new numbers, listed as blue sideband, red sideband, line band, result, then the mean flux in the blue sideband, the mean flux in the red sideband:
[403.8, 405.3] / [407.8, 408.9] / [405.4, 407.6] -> 0.03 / 2.2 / 2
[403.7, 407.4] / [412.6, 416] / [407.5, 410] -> 0.12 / 2.12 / 2.18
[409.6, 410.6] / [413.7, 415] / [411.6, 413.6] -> 0.06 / 2.12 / 2.2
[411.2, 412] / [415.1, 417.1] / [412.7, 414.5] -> -0.10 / 1.89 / 2.06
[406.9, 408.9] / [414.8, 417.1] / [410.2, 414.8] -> 0.02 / 2.05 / 2.08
